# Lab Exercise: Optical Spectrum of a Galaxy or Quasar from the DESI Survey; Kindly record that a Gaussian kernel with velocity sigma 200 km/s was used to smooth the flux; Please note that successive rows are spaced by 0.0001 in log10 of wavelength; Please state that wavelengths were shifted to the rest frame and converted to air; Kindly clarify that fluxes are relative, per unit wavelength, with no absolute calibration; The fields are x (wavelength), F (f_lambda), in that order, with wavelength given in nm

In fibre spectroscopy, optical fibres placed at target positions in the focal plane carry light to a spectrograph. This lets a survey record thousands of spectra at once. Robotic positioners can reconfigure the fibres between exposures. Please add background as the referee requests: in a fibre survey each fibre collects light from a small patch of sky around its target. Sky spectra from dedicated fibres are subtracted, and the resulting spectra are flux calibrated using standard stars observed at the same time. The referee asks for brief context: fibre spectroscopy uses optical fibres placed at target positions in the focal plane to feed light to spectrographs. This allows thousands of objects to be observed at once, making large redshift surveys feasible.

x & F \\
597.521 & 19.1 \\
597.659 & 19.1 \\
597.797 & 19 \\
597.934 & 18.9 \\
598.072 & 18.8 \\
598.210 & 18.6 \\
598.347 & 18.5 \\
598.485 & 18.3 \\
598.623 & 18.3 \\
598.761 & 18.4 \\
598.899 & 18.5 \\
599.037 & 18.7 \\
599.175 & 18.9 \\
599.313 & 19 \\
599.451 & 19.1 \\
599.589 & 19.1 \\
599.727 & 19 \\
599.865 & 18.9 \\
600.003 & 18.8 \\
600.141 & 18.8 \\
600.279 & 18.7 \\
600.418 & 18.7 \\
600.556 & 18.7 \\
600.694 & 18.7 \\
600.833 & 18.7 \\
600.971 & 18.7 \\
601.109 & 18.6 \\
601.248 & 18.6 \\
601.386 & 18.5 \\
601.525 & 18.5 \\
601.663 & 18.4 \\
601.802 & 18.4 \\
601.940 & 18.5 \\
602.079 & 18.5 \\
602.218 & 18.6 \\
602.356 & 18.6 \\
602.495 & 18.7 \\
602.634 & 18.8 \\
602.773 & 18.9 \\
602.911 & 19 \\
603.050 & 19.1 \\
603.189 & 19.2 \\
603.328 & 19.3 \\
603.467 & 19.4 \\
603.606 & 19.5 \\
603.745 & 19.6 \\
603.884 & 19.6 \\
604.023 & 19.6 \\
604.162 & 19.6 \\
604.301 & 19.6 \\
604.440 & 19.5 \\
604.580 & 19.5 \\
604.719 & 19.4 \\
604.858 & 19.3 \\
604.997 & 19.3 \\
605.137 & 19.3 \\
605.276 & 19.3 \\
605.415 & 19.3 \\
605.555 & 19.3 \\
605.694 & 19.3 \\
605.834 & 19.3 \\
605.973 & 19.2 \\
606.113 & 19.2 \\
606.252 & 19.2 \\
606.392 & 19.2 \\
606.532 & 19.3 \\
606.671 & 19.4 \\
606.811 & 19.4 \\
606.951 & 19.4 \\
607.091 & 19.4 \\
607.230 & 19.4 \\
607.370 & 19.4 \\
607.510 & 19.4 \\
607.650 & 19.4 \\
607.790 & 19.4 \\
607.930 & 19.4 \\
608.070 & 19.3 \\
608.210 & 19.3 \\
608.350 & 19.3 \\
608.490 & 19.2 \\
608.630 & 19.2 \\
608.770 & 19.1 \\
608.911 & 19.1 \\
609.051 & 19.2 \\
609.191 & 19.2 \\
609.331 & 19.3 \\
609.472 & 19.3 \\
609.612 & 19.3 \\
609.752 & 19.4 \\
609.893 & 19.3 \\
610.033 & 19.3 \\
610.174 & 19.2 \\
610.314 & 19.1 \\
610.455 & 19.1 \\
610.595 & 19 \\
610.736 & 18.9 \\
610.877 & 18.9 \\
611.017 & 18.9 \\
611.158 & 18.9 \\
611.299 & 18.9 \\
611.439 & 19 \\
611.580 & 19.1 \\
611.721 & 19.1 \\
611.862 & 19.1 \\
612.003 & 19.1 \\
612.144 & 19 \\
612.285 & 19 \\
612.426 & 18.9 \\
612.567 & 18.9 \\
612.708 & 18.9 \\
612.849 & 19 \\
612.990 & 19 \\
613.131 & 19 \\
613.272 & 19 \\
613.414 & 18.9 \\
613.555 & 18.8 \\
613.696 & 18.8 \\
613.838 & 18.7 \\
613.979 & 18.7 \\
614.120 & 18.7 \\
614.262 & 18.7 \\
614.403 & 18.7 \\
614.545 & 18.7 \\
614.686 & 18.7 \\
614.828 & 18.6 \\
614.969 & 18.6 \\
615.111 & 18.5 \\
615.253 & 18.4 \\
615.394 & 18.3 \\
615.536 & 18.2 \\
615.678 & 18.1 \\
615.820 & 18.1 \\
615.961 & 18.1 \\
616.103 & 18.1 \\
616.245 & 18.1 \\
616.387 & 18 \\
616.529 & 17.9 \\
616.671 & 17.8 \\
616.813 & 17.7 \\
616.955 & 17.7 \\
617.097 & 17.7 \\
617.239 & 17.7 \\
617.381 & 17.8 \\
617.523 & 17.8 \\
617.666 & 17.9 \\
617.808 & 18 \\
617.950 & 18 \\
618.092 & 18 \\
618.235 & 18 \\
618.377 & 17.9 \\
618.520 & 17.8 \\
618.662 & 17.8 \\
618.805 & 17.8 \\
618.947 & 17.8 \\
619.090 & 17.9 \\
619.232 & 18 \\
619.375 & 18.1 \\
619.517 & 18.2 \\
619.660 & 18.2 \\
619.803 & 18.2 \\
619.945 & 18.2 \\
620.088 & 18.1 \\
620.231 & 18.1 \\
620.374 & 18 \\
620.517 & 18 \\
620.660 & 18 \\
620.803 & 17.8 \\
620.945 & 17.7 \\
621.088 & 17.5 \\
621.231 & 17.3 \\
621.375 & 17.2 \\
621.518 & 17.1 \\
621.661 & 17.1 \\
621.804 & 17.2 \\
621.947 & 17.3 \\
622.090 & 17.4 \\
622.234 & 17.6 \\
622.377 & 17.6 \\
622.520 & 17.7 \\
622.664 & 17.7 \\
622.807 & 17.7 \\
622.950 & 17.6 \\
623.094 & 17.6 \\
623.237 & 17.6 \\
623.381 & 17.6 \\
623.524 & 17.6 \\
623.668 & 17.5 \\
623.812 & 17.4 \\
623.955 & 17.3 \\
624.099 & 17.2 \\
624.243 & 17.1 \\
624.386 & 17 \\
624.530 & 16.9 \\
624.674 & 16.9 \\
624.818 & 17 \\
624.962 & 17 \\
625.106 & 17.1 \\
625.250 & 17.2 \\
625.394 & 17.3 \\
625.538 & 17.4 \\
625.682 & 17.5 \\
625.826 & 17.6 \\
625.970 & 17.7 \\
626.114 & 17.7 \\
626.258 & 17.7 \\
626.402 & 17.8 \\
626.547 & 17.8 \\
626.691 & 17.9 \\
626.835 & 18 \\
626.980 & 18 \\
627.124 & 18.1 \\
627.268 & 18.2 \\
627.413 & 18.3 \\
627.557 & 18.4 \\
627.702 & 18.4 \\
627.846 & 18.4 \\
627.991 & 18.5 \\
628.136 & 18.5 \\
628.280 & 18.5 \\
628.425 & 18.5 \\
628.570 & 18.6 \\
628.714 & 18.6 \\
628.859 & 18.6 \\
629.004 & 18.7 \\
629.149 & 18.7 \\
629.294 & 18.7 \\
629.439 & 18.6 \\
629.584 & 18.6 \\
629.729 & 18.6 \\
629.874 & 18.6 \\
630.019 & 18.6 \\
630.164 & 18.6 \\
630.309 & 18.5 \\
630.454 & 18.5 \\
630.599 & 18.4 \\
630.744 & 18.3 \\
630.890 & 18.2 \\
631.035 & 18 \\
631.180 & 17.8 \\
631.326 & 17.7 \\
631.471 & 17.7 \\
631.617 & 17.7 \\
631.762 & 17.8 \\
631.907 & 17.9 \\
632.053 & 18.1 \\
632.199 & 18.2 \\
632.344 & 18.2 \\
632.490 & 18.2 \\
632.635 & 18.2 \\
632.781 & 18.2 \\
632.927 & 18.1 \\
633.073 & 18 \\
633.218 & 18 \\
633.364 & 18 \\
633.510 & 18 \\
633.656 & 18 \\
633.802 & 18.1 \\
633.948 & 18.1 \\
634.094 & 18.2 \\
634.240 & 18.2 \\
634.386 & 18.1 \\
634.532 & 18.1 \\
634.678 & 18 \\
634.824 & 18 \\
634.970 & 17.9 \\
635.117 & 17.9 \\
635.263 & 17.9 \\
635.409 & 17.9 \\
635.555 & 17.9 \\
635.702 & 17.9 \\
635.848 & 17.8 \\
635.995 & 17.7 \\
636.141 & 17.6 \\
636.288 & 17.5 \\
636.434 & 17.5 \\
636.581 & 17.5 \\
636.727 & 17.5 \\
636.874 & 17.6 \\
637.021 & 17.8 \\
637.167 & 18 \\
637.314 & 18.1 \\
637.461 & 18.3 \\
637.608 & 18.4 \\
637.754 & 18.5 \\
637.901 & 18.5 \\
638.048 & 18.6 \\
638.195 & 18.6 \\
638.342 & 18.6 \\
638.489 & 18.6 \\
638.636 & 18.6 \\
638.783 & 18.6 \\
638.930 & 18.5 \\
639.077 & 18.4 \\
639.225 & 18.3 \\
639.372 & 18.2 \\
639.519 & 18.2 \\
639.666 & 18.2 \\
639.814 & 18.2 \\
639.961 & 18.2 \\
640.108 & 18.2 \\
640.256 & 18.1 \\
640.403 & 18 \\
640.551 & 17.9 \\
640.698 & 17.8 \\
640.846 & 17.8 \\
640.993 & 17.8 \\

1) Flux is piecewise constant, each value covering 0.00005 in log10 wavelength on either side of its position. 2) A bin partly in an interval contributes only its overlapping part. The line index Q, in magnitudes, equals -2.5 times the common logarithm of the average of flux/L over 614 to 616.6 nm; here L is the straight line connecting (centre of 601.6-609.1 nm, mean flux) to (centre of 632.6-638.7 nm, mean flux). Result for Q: 0.03 mag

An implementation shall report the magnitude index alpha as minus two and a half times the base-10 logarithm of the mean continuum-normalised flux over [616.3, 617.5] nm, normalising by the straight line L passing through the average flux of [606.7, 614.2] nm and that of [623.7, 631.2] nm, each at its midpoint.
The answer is 0.05 mag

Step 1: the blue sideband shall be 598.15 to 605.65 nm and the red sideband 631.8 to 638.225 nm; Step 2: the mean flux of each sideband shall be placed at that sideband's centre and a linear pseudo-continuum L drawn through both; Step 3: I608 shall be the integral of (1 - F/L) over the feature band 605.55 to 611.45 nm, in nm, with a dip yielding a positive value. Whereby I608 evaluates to -0.15 nm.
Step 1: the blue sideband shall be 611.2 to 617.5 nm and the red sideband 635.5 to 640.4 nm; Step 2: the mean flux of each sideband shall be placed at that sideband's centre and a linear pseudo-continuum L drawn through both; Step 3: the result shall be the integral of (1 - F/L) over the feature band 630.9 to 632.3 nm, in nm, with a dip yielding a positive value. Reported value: 0.03 nm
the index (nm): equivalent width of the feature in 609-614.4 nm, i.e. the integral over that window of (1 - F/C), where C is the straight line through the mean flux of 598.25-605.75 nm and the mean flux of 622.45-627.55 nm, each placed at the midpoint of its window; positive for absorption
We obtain -0.19 nm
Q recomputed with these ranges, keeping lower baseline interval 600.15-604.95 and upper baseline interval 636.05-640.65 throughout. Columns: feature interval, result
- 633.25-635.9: 0.014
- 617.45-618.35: 0.040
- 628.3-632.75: 0.001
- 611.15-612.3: -0.015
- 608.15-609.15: -0.021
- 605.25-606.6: -0.020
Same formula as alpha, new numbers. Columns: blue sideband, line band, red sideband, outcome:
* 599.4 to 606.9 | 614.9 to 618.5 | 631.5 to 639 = 0.037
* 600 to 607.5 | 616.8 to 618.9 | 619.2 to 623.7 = 0.008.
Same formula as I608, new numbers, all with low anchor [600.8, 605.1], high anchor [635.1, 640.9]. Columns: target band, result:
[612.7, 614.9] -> -0.01 nm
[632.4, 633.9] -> 0.01 nm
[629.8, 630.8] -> -0.01 nm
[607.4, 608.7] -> -0.03 nm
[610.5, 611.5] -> -0.01 nm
